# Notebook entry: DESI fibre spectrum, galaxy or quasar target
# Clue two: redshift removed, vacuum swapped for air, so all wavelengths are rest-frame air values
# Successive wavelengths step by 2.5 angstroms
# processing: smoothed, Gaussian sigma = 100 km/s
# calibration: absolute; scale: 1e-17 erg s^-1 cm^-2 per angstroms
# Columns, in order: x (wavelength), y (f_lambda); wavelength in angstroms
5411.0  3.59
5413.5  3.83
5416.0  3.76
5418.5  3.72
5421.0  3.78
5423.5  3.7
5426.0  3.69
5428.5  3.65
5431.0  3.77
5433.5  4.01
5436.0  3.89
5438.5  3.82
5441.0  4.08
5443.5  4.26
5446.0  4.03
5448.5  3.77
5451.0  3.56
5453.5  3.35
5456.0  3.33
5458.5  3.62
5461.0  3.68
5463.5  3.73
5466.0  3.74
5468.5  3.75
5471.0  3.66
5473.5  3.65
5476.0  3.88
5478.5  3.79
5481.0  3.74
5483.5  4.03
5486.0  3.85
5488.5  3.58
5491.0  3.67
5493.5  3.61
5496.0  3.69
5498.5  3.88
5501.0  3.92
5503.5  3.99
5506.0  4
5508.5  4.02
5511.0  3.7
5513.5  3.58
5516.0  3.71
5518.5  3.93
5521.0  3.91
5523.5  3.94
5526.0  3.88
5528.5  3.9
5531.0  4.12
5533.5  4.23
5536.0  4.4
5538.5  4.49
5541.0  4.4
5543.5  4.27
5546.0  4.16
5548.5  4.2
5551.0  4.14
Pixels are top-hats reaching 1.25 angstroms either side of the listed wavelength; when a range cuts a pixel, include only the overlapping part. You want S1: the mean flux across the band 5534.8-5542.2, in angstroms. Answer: 4.43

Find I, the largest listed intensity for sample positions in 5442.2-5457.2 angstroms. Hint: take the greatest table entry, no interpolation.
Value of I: 4.26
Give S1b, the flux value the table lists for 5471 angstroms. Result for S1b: 3.66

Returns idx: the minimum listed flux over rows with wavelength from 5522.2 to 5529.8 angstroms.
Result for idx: 3.88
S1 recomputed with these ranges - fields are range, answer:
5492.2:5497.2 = 3.65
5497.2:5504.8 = 3.93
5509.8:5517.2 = 3.66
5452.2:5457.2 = 3.34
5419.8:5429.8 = 3.7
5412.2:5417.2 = 3.79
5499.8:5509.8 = 3.98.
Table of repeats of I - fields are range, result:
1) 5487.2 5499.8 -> 3.88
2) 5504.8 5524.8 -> 4.02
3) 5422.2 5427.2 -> 3.7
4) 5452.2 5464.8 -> 3.73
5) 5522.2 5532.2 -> 4.12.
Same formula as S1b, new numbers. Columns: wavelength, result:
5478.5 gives 3.79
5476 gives 3.88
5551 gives 4.14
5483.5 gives 4.03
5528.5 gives 3.9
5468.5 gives 3.75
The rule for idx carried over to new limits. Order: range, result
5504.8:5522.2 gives 3.58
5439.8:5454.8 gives 3.35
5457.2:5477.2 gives 3.62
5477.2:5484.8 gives 3.74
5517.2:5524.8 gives 3.91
